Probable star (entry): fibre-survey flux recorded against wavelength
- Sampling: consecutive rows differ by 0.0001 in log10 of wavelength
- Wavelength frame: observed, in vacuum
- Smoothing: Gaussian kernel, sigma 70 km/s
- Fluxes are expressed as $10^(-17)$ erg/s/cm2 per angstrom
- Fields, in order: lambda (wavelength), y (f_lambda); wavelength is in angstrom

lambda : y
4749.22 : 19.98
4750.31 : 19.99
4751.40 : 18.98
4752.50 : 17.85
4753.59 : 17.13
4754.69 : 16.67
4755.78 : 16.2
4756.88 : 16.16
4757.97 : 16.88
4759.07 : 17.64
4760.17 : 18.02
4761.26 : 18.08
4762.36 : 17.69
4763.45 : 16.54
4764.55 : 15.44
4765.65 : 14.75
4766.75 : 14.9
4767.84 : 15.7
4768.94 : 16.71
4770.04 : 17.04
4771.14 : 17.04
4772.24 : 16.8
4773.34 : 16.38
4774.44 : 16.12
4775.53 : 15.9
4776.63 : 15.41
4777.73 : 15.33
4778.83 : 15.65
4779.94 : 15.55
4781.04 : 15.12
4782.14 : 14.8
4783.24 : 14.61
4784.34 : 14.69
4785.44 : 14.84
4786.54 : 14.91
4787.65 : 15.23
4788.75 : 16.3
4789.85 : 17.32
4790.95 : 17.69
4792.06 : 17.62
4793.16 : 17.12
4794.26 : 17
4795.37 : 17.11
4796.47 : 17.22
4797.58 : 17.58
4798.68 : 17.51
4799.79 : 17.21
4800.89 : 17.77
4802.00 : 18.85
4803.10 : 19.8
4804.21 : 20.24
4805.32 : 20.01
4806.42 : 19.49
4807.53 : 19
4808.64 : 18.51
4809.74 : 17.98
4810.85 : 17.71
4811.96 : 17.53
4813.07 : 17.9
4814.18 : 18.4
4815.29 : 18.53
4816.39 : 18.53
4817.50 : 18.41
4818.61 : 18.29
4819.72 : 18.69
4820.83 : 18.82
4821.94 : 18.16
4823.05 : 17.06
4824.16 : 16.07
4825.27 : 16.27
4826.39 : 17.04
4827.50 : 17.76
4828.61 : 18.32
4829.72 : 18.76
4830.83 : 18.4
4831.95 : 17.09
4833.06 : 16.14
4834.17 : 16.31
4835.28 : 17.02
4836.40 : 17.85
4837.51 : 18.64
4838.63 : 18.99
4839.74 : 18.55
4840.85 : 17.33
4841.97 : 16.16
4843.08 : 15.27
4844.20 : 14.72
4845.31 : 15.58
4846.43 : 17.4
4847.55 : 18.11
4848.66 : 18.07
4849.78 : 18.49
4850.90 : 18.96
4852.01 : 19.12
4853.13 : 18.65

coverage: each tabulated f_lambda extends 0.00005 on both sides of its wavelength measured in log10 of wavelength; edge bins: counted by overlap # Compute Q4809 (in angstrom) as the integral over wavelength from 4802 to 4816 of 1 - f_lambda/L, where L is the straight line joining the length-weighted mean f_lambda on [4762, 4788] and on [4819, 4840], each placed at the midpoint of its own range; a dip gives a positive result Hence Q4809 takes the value -1.5 angstrom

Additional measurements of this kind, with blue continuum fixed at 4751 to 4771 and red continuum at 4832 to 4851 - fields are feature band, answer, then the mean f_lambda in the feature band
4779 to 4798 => 0.9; 16.1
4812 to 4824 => -0.8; 18.2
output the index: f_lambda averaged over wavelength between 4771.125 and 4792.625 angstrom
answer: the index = 15.8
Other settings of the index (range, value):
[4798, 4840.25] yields 18.1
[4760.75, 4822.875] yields 17.1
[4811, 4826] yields 17.9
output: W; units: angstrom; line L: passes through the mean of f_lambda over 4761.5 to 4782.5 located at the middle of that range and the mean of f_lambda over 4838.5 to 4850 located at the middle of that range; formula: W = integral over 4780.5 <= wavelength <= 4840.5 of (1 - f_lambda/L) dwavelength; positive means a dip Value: -3.55 angstrom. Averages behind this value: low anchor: 16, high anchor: 17.1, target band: 17.5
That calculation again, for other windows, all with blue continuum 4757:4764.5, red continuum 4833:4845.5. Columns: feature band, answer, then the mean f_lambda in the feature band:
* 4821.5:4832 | -0.3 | 17.5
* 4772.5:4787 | 1.5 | 15.4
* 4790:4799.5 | -0.1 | 17.3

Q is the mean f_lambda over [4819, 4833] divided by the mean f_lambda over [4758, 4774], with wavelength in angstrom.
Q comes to 1.1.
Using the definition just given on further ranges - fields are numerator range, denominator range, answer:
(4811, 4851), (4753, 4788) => 1.09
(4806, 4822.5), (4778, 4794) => 1.16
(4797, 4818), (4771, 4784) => 1.18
